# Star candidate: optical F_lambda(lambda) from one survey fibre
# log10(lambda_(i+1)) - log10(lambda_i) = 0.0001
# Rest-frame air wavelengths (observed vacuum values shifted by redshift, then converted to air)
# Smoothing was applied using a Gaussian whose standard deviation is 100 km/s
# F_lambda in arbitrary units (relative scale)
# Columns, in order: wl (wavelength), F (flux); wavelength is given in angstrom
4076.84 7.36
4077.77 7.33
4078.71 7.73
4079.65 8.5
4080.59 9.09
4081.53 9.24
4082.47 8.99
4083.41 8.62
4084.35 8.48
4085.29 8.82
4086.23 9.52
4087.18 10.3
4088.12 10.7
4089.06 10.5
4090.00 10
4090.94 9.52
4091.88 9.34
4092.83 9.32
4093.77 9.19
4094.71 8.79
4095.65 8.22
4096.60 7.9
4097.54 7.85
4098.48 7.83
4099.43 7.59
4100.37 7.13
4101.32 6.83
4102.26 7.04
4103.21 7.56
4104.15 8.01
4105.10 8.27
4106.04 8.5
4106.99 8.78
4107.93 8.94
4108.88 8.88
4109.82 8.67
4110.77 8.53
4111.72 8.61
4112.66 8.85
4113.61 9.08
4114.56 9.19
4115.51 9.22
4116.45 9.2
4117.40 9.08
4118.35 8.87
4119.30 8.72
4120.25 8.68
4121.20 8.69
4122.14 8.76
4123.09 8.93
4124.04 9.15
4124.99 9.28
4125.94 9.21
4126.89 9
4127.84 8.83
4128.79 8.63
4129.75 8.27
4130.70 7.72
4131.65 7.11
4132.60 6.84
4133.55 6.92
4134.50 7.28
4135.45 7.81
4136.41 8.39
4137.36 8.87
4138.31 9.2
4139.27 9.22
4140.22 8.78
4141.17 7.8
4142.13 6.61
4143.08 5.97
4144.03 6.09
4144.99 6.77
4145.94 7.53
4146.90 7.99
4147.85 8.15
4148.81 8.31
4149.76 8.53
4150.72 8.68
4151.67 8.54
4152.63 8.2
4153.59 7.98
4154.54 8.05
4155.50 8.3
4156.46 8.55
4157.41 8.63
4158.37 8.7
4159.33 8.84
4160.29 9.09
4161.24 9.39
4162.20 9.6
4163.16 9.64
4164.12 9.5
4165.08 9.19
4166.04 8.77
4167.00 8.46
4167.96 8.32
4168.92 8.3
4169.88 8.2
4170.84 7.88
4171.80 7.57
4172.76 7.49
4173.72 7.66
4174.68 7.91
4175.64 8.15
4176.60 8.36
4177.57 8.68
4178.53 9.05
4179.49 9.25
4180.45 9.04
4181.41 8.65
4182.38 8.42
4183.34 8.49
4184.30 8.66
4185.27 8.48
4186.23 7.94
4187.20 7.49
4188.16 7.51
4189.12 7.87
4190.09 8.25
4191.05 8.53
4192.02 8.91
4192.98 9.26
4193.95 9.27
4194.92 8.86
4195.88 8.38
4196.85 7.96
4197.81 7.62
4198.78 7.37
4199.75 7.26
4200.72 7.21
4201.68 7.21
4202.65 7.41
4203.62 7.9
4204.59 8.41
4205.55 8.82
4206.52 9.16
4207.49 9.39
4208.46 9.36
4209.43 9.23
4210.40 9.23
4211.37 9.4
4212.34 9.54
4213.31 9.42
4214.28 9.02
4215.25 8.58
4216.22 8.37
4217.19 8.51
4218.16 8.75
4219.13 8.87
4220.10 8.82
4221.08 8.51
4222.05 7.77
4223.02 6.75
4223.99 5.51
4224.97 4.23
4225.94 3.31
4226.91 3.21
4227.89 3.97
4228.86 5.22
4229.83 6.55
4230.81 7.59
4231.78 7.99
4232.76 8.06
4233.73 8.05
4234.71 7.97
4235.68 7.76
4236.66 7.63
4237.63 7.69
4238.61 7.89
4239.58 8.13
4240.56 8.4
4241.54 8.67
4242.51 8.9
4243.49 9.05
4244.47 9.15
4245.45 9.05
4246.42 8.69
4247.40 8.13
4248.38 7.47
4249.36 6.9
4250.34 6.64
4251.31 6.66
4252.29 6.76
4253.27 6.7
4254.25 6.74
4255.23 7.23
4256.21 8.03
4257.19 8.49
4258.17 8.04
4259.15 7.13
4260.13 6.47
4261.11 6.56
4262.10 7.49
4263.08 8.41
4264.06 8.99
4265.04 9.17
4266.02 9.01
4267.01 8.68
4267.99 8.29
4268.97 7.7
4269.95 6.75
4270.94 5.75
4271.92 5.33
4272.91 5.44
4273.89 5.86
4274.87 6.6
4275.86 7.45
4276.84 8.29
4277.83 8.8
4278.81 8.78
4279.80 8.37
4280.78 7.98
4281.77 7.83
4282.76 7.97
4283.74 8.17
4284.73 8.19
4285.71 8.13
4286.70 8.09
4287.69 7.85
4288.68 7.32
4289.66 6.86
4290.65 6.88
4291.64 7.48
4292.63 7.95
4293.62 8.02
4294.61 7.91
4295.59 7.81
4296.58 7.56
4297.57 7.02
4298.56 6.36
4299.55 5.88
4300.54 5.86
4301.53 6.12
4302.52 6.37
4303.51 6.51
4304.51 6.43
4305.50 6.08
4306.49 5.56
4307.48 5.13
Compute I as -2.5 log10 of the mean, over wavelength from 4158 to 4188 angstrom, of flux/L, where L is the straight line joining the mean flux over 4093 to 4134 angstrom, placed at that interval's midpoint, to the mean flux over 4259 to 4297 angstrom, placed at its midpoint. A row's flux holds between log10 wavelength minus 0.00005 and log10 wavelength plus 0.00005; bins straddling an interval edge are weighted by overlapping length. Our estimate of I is -0.054 mag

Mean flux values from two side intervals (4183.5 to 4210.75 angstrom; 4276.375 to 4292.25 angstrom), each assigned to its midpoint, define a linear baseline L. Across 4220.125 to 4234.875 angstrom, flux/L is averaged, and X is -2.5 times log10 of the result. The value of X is 0.28 mag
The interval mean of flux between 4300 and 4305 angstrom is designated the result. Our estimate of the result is 6.25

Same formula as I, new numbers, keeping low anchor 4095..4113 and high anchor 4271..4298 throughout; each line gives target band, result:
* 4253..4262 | 0.05 mag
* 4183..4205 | -0.04 mag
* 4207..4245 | -0.01 mag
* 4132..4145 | 0.05 mag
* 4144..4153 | 0.00 mag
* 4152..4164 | -0.11 mag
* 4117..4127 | -0.11 mag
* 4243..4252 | -0.04 mag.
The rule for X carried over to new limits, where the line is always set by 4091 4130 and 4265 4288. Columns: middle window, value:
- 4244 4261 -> 0.04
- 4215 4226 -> 0.07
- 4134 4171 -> 0.00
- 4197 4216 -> -0.06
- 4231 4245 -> -0.05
